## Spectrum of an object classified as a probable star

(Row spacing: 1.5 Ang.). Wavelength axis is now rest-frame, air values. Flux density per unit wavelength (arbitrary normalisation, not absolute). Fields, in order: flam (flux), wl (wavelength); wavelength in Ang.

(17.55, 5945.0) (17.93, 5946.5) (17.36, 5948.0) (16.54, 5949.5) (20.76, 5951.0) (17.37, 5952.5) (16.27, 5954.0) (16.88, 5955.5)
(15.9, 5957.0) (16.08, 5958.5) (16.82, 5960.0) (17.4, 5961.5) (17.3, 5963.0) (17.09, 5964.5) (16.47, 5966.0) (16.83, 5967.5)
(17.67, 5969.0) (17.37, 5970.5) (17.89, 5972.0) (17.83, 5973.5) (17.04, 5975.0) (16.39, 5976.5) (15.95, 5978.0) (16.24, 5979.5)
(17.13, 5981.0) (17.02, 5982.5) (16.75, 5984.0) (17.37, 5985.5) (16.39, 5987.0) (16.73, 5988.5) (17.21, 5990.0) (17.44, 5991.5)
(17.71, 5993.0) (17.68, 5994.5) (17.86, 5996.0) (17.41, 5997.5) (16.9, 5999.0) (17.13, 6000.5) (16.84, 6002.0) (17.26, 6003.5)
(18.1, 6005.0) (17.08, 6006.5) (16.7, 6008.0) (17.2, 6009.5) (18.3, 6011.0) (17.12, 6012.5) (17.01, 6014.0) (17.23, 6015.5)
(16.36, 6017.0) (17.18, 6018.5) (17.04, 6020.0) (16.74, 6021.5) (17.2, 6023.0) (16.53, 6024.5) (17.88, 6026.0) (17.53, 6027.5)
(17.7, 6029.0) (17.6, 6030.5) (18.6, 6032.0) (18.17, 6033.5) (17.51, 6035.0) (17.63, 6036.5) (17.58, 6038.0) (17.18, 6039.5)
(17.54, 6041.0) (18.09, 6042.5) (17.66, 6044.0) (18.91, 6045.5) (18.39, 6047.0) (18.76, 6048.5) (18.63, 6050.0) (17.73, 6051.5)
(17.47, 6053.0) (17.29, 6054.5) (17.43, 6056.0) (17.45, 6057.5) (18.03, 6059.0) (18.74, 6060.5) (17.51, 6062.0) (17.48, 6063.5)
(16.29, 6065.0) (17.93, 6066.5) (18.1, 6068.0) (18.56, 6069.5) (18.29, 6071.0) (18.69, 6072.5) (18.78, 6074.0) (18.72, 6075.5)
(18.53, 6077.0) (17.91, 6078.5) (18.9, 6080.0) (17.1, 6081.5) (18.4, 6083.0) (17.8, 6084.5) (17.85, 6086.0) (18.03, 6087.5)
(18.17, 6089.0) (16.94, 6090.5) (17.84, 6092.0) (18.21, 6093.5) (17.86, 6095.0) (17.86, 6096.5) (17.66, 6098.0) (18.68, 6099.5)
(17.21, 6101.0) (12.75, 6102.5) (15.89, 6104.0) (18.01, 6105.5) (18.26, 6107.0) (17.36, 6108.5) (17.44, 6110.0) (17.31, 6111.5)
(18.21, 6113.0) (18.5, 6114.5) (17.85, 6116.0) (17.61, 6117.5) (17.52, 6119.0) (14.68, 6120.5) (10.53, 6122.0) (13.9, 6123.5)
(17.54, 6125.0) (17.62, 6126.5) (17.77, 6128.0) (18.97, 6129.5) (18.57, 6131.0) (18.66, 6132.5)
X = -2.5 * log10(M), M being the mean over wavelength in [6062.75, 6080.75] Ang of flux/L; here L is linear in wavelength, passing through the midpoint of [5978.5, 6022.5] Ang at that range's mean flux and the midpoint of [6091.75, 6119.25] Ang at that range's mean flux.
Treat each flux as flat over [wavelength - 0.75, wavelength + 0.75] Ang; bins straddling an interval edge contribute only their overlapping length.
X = -0.05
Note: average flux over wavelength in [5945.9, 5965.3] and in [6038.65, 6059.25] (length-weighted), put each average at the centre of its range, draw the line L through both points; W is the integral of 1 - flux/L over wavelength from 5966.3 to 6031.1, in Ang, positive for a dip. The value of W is 1.3 Ang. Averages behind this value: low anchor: 17.2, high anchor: 17.9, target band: 17.2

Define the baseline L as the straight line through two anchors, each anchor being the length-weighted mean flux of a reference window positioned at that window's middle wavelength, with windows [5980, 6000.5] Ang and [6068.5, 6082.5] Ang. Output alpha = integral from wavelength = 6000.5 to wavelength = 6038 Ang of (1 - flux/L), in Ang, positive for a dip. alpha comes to 0.5 Ang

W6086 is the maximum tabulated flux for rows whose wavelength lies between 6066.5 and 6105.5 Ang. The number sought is 18.9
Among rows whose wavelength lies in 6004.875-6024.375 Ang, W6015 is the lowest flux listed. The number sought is 16.36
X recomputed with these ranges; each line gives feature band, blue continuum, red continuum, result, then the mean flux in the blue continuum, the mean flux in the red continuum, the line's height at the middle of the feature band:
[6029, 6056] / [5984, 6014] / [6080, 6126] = -0.043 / 17.3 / 17.1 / 17.2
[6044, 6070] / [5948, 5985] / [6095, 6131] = -0.056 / 17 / 17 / 17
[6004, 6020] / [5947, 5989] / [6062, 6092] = 0.013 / 17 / 18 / 17.4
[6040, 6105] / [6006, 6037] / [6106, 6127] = -0.049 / 17.3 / 16.7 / 17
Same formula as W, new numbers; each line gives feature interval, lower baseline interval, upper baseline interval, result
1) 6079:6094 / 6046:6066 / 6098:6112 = -0.5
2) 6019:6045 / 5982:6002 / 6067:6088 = 0.2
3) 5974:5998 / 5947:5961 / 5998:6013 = 0.3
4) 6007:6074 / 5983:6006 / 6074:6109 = -0.8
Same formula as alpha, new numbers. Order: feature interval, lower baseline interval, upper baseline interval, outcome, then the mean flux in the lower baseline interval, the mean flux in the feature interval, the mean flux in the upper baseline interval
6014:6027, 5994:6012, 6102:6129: 0.2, 17.4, 17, 16.7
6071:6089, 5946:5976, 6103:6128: -1.5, 17.2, 18.2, 16.8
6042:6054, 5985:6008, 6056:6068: -0.4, 17.3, 18.2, 17.6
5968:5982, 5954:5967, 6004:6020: -0.2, 16.7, 17.1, 17.2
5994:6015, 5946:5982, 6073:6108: 0.0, 17.1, 17.3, 17.7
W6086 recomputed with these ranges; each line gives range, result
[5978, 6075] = 18.91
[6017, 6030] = 17.88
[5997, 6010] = 18.1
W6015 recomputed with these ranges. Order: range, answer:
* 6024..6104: 12.75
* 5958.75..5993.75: 15.95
